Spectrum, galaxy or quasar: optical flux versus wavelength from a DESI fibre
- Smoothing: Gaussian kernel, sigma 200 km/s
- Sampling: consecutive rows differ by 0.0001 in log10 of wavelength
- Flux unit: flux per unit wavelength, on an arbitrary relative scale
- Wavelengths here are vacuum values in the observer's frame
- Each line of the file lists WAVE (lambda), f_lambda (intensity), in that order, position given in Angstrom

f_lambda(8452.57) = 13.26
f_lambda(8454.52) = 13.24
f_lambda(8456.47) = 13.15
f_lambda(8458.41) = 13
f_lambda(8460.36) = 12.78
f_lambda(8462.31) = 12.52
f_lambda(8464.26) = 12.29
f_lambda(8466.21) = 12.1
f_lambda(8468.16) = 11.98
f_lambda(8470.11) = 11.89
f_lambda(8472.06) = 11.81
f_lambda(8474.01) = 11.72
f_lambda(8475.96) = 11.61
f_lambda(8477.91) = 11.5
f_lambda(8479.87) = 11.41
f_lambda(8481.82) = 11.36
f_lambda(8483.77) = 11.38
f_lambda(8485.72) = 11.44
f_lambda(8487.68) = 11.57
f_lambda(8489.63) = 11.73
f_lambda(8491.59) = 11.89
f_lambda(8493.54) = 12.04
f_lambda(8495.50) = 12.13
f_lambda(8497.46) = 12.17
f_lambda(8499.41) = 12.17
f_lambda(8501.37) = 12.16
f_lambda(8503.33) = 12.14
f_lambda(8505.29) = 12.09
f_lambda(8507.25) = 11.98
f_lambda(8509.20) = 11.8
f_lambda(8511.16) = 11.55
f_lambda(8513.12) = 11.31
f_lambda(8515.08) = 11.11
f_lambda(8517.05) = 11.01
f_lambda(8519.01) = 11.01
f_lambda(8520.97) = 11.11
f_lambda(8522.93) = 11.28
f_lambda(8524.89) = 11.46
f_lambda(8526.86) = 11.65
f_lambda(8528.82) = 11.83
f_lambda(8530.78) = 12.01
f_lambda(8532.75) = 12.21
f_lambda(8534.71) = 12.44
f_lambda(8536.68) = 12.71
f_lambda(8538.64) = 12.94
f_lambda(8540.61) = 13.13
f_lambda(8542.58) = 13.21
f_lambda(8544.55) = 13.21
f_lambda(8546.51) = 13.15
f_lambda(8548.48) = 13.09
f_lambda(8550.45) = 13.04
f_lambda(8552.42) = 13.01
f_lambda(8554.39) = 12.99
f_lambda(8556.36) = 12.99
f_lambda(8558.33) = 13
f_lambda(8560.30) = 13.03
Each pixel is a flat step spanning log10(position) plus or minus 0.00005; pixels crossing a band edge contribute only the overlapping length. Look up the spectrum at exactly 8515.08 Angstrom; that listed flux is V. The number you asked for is 11.11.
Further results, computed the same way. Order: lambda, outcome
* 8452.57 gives 13.26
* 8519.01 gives 11.01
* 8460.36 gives 12.78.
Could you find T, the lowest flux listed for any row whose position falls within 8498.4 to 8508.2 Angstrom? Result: 11.98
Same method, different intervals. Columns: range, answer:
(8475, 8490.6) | 11.36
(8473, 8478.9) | 11.5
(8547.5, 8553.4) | 13.01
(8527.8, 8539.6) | 11.83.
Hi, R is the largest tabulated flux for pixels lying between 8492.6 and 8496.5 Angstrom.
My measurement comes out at 12.13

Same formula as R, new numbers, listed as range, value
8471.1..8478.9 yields 11.81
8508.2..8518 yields 11.8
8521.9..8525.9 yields 11.46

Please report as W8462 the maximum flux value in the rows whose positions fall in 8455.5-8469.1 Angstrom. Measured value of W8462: 13.15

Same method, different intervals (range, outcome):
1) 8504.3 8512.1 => 12.09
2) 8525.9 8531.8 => 12.01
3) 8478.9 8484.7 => 11.41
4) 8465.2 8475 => 12.1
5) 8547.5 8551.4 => 13.09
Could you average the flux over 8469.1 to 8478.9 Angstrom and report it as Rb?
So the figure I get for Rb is 11.7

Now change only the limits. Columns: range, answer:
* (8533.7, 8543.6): 12.9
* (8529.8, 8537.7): 12.4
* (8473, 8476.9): 11.7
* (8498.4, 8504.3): 12.2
